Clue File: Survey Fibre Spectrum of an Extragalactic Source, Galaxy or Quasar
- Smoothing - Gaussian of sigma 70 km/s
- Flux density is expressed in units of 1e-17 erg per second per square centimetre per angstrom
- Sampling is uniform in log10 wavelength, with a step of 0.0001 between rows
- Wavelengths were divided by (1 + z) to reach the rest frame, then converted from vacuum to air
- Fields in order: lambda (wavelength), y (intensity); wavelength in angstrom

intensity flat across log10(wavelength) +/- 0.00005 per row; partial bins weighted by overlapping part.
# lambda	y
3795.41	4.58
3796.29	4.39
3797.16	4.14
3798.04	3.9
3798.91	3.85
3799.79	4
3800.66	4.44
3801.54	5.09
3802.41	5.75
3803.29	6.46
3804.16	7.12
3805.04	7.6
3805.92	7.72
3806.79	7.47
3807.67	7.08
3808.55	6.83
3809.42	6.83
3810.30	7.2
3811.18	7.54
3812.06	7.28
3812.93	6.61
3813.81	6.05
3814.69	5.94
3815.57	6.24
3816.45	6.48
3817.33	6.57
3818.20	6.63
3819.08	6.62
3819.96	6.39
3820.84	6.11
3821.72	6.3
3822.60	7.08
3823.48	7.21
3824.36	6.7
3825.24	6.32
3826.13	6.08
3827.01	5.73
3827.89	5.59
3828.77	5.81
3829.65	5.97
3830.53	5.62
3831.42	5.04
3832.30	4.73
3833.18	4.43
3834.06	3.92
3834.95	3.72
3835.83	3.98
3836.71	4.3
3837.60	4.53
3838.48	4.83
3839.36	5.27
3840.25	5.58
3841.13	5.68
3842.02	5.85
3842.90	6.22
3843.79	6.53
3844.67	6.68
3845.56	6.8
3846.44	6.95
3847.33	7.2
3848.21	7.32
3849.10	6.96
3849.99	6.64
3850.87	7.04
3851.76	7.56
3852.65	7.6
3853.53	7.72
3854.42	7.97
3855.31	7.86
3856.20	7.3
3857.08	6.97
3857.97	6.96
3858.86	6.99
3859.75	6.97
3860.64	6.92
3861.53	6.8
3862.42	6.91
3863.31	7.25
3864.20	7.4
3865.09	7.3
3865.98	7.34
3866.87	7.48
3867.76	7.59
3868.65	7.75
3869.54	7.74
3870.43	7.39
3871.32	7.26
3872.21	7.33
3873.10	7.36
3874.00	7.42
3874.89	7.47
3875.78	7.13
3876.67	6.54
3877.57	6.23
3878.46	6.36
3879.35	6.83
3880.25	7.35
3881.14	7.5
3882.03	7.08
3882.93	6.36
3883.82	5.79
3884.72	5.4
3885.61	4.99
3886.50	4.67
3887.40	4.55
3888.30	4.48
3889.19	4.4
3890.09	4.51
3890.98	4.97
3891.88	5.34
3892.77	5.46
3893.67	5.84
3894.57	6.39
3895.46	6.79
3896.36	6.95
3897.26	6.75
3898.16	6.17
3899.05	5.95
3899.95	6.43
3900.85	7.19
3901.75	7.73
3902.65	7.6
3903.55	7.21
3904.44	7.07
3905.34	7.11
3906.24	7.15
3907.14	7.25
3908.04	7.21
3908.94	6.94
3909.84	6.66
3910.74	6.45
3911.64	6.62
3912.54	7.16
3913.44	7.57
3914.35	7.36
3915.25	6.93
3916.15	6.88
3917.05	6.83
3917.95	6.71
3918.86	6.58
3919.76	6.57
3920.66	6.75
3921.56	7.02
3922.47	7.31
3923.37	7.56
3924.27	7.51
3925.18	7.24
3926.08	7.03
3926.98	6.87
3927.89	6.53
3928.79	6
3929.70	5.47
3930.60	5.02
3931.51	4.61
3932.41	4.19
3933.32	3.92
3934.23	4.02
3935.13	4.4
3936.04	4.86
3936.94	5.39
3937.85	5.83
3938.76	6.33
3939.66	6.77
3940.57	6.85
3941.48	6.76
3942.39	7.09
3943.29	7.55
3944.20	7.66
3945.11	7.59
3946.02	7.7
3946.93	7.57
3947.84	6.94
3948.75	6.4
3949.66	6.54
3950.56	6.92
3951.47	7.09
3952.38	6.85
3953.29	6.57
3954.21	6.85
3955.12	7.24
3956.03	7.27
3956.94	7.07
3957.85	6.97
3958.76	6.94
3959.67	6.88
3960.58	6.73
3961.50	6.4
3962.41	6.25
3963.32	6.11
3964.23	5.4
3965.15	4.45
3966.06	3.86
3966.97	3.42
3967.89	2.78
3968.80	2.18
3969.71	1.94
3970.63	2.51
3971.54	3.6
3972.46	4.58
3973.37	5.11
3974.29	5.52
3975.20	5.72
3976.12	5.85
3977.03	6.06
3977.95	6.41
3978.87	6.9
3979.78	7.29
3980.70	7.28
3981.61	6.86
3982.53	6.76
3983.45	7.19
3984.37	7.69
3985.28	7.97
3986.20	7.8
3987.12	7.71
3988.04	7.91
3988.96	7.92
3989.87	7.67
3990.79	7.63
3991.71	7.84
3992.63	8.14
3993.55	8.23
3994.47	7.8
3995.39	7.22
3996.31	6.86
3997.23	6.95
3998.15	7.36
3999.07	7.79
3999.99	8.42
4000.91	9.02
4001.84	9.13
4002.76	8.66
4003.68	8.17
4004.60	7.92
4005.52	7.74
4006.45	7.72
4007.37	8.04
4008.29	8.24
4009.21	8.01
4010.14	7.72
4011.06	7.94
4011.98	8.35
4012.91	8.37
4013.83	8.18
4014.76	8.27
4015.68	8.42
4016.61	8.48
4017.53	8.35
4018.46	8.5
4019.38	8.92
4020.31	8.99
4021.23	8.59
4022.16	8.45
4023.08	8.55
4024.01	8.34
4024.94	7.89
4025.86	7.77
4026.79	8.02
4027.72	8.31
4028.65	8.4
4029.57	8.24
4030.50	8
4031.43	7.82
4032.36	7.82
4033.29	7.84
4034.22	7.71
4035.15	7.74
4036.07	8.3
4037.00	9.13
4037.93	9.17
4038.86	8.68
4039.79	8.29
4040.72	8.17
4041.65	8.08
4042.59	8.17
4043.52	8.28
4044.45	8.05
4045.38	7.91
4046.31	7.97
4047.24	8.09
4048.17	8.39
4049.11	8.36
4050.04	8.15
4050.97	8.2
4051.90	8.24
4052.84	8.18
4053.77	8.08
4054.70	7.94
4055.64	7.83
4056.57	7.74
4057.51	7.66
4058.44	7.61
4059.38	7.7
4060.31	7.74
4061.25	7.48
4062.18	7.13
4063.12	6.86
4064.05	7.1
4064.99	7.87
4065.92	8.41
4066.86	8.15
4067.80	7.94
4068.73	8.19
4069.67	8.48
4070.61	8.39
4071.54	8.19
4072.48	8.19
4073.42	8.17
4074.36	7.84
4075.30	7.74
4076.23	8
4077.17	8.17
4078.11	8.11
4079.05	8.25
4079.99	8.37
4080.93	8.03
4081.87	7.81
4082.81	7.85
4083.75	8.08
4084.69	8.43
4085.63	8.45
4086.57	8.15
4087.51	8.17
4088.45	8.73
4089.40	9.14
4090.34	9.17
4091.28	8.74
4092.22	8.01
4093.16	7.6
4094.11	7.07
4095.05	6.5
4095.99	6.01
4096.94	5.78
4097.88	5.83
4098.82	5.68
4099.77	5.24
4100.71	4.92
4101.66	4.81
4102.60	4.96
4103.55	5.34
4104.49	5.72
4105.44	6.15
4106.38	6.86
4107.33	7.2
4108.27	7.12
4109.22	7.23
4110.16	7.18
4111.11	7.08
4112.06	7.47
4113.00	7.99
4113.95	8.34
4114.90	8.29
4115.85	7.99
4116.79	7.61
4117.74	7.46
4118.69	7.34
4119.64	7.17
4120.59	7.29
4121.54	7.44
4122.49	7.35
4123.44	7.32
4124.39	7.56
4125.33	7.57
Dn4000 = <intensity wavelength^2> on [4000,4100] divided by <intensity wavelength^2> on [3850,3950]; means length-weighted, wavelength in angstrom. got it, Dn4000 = 1.30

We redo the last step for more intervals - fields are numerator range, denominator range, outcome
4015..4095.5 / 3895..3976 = 1.38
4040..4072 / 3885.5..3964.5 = 1.32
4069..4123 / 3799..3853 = 1.38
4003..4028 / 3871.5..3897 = 1.43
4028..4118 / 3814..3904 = 1.34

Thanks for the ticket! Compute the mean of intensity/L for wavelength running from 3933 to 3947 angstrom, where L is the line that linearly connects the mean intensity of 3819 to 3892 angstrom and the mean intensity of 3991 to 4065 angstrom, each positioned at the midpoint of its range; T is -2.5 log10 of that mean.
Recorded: 0.15 mag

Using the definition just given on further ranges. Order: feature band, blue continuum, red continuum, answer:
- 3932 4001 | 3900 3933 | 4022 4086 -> 0.14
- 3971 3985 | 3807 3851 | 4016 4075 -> 0.21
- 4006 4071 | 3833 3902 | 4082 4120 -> -0.16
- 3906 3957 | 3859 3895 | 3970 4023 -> 0.06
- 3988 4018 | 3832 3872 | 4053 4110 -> -0.12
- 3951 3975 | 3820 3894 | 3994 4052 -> 0.35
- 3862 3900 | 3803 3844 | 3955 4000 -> -0.05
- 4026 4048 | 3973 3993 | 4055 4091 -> -0.07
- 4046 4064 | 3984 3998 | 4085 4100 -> -0.04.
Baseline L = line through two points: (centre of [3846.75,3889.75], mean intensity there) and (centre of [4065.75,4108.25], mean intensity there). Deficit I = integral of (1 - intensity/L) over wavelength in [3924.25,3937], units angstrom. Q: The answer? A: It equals 2.8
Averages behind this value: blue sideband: 6.85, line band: 5.47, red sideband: 7.43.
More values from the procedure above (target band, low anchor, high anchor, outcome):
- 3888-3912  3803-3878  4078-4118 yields 1.2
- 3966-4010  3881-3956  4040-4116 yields 1.1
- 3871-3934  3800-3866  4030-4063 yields 4.3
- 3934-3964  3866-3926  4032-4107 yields 1.5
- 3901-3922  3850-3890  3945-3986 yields -1.7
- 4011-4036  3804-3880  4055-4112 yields -3.5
